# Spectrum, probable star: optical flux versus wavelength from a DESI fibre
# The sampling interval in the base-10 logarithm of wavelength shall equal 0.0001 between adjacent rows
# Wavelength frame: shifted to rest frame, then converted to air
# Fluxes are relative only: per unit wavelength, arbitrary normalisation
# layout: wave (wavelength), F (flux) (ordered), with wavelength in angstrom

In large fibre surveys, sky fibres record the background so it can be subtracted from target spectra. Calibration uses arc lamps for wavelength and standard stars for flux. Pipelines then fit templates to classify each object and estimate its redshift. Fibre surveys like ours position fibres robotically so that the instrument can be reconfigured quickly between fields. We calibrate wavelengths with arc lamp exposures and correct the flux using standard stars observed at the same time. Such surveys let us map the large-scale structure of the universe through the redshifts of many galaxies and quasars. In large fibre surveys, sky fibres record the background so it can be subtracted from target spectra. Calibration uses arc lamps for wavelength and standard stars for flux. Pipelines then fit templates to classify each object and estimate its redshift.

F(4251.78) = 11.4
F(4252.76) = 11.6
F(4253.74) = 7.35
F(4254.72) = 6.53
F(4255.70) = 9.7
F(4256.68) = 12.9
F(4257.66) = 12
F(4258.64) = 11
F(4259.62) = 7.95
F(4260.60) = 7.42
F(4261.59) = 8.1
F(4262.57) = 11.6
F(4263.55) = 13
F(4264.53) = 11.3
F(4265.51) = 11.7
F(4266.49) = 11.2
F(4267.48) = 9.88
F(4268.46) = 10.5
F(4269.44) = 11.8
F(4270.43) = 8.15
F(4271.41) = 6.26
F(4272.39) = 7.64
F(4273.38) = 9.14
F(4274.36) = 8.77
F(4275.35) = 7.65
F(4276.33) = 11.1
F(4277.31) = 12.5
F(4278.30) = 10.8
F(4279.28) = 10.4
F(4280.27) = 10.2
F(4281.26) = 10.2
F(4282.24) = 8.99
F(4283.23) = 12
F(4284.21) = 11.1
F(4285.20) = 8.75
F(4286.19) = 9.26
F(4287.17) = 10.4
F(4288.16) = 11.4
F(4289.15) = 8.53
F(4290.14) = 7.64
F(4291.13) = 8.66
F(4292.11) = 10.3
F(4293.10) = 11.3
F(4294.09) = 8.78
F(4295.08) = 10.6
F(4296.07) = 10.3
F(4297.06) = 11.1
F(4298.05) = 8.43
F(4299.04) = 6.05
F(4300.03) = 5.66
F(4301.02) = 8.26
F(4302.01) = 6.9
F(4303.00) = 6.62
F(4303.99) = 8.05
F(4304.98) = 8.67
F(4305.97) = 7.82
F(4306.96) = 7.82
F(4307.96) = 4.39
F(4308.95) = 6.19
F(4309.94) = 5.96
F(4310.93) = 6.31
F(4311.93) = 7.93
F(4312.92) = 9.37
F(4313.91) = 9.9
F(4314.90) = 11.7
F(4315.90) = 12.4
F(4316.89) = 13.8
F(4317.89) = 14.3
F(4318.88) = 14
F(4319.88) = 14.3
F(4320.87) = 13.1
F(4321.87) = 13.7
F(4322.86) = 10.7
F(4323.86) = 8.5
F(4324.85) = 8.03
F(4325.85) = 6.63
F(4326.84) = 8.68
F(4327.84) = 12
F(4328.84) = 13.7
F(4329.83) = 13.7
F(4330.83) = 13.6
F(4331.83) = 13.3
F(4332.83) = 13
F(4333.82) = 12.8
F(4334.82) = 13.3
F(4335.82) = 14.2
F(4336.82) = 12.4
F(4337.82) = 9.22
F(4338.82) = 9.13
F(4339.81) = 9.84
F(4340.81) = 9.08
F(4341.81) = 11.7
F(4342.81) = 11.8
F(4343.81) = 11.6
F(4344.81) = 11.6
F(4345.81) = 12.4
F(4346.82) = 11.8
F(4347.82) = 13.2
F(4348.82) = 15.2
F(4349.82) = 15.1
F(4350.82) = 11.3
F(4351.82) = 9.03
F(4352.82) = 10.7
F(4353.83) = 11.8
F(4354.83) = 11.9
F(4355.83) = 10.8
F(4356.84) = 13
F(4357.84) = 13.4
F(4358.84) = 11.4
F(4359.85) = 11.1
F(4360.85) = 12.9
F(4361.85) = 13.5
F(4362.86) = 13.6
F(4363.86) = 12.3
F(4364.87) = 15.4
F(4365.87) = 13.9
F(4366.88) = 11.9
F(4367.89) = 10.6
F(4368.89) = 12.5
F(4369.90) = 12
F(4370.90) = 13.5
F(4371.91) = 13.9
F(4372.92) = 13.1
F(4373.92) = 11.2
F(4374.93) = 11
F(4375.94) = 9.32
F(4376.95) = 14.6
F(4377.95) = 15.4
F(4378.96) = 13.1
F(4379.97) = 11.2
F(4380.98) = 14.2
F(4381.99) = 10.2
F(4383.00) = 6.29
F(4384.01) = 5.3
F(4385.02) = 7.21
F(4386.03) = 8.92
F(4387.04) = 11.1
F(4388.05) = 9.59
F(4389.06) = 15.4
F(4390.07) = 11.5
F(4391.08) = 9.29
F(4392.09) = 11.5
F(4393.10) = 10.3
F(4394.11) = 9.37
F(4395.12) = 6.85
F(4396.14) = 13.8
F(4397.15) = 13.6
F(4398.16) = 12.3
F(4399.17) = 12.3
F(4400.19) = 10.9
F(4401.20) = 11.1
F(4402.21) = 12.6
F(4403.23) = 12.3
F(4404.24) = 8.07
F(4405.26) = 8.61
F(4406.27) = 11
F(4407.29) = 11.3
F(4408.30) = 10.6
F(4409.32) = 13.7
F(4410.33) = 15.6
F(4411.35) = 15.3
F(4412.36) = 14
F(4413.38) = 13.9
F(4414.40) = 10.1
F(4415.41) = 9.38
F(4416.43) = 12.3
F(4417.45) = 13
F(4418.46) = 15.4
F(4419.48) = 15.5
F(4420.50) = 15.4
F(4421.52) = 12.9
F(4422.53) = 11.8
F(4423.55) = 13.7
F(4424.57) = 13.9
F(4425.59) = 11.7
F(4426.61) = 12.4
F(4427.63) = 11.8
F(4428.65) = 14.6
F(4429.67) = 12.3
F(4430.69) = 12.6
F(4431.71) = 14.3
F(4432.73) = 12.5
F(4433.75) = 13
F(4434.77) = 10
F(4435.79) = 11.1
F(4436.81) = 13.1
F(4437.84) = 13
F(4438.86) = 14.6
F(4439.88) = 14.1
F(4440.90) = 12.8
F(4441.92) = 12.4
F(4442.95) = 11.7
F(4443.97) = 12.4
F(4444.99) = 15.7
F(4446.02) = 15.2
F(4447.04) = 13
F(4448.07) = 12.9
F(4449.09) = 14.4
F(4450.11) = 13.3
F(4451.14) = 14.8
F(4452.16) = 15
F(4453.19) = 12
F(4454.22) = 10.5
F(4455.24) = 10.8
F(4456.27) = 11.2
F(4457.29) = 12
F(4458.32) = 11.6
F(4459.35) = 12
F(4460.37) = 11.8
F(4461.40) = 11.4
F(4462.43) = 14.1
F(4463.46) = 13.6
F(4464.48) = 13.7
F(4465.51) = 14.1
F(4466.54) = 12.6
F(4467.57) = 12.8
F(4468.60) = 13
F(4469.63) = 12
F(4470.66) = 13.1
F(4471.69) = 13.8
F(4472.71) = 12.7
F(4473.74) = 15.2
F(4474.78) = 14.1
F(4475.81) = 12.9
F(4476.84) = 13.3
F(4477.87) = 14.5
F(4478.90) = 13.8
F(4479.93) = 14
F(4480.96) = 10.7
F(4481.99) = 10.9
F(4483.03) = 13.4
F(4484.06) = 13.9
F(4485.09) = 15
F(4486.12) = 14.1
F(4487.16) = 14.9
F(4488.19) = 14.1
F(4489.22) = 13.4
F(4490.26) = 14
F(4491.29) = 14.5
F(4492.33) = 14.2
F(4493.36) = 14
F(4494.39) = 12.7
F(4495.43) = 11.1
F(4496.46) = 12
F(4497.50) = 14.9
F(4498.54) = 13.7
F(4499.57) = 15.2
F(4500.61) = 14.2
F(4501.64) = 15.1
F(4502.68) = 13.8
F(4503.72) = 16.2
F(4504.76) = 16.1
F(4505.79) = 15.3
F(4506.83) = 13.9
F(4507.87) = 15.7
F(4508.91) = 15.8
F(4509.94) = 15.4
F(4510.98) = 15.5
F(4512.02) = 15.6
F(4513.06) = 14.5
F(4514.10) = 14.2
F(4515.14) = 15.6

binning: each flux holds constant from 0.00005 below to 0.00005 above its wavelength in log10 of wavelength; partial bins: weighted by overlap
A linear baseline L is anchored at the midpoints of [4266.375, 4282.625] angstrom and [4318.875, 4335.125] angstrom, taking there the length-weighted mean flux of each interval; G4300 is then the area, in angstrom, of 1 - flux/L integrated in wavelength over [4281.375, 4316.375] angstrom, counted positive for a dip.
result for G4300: 6.1 angstrom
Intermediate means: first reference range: 9.69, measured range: 8.8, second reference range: 11.9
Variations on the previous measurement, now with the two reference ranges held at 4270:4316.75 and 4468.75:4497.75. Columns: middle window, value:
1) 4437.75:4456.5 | -0.87 angstrom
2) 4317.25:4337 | -4.90 angstrom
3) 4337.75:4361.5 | -3.15 angstrom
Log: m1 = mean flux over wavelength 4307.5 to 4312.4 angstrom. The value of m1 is 6.16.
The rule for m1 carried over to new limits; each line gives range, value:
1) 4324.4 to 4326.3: 7.31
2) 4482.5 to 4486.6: 14.1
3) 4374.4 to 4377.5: 11.7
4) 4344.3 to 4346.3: 12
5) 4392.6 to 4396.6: 10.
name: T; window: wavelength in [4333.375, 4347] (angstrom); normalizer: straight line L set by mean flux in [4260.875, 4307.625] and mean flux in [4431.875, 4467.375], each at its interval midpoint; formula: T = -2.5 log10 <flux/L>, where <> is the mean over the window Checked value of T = -0.09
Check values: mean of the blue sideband 9.44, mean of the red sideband 12.8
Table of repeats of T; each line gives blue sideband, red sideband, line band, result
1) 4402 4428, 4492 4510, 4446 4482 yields 0.05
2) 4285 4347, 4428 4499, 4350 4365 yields -0.10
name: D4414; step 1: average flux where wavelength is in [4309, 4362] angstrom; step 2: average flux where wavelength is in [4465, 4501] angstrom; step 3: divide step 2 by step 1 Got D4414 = 1.17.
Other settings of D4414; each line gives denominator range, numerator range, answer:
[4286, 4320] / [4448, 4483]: 1.41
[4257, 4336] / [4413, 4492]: 1.30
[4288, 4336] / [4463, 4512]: 1.39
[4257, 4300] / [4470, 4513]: 1.43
